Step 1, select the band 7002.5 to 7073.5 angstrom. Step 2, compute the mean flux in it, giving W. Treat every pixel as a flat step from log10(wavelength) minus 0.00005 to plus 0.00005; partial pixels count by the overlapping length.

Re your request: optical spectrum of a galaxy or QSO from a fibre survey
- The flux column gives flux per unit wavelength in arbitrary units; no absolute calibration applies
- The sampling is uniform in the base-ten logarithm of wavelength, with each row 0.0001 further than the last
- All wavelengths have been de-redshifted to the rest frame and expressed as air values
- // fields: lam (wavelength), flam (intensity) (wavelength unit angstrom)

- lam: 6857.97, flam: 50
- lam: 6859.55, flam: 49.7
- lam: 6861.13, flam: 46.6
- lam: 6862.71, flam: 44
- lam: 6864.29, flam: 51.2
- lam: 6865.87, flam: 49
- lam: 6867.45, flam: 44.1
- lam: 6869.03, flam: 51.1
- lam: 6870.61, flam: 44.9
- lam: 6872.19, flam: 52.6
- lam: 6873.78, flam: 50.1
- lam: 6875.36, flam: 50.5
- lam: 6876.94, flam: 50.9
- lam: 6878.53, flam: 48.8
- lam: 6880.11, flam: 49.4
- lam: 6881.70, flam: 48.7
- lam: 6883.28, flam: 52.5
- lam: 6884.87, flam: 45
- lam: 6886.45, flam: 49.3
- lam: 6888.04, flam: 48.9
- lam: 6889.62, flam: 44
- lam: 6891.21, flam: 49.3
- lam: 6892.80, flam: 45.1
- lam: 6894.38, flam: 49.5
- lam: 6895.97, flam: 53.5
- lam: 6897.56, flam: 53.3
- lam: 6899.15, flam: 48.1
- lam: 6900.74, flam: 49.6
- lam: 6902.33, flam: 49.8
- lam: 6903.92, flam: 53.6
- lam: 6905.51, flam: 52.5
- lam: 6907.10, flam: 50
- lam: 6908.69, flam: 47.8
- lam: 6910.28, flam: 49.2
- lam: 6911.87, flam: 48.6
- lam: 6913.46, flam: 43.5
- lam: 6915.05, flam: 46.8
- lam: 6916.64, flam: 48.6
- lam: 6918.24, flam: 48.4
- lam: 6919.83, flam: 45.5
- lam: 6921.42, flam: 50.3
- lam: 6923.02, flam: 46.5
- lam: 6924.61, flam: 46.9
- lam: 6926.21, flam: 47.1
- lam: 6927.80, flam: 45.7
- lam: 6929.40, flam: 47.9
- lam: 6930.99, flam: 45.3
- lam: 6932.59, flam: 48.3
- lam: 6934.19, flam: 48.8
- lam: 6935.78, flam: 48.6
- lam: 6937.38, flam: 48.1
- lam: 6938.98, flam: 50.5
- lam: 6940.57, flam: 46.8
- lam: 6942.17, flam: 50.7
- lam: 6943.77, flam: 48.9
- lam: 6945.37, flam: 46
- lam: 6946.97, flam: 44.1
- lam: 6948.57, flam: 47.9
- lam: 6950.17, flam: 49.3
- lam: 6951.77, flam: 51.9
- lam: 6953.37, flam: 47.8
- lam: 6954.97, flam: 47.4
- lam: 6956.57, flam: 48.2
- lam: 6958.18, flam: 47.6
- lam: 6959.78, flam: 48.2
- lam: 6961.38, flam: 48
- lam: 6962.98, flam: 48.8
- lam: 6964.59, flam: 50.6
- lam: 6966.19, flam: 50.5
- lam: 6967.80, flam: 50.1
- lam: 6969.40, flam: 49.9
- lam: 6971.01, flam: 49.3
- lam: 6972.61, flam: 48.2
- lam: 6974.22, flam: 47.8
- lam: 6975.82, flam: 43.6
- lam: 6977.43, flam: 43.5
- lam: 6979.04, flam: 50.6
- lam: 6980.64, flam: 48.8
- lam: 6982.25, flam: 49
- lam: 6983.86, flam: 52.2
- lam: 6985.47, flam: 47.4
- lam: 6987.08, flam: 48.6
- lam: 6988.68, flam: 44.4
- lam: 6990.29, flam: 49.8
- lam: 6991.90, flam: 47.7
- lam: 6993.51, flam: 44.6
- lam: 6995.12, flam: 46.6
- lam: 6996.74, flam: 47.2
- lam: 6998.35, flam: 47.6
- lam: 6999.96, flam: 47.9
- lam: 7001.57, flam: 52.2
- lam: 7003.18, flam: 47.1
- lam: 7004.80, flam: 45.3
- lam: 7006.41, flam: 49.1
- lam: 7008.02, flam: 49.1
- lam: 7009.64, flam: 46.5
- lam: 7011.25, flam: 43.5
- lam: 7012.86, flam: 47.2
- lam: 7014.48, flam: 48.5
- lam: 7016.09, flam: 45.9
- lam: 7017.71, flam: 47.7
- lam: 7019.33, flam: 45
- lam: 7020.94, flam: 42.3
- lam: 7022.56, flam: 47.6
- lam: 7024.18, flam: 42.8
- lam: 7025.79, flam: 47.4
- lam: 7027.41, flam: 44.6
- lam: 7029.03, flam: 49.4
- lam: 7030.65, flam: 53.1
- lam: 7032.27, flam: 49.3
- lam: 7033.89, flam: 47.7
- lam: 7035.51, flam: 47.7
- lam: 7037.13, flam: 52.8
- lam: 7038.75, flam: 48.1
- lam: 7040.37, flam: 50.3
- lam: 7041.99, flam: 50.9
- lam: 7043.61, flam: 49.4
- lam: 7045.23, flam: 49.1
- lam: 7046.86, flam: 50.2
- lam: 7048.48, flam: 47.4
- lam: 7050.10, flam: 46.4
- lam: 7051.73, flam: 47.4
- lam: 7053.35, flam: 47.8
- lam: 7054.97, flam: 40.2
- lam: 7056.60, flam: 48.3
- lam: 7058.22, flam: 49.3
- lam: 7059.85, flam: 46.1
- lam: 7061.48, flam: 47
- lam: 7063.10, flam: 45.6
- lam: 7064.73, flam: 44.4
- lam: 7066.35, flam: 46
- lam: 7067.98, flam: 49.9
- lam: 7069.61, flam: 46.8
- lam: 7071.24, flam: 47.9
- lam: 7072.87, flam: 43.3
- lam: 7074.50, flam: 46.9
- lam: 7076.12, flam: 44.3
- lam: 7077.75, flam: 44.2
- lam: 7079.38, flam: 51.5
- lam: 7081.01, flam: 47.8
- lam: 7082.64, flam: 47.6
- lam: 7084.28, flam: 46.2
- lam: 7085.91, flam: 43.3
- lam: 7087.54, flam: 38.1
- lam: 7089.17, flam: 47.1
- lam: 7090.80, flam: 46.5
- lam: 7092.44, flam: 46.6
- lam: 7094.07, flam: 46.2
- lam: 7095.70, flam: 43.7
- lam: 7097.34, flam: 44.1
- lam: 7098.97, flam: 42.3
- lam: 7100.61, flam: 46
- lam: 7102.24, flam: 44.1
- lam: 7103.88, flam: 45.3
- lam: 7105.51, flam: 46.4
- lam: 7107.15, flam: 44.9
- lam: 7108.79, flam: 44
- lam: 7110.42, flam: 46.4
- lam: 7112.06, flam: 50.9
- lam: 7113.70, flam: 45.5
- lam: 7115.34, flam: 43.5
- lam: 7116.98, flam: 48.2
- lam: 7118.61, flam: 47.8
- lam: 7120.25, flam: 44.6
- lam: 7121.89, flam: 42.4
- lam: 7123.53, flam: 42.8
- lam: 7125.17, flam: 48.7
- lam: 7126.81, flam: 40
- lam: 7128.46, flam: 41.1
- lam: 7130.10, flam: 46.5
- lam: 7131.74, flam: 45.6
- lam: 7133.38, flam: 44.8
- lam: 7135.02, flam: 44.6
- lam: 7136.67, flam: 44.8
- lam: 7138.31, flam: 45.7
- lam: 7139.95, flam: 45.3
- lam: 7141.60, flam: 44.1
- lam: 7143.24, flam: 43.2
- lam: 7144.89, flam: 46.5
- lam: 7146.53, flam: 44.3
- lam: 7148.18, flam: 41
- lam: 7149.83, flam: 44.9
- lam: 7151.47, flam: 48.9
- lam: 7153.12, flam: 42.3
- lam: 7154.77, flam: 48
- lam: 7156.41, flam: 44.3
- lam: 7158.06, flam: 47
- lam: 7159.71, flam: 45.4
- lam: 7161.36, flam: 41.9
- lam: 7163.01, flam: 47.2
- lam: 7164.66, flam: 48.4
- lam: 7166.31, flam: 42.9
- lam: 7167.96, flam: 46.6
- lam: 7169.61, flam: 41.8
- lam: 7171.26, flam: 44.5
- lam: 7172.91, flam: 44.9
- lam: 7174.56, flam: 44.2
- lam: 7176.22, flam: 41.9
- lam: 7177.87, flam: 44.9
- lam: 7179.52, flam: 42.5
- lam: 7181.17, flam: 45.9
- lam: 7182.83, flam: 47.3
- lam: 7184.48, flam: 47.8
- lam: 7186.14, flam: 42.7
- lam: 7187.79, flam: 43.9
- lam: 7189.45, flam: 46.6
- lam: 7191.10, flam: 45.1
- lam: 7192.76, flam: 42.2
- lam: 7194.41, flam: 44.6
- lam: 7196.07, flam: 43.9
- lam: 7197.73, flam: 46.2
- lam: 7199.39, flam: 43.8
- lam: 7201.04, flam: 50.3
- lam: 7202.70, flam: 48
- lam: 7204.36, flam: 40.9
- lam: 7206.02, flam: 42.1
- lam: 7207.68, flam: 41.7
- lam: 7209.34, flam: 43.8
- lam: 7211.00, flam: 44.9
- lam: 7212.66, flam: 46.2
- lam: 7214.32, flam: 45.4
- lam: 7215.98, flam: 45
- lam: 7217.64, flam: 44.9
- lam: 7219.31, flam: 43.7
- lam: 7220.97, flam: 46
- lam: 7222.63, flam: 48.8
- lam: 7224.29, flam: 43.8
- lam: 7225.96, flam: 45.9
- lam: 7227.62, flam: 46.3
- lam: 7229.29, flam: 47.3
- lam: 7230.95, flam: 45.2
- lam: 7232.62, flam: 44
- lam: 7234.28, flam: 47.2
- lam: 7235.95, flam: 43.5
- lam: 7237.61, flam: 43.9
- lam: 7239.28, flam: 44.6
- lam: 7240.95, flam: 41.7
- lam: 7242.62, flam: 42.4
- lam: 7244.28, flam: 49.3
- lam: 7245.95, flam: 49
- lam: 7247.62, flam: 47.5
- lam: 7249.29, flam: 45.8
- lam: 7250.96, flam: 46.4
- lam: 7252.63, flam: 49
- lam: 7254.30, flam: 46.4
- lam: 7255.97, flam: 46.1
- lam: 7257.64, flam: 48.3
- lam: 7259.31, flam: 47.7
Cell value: 47.3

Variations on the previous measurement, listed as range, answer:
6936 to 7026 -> 47.7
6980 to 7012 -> 47.7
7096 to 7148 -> 44.9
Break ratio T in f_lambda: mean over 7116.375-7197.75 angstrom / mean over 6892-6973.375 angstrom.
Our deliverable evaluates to 0.92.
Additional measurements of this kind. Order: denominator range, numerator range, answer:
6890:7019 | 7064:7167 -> 0.94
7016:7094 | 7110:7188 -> 0.96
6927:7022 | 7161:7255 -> 0.94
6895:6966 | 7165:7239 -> 0.92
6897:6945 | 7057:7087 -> 0.96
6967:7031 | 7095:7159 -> 0.95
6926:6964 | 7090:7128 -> 0.94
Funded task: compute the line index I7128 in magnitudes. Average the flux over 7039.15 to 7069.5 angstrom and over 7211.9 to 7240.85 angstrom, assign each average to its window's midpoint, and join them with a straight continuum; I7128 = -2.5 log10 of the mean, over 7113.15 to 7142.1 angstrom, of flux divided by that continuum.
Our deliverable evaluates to 0.04 mag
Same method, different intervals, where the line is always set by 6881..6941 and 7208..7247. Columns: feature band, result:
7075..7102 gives 0.03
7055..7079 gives 0.01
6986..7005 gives 0.00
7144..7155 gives 0.03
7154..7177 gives 0.02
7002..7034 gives 0.01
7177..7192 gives 0.01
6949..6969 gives -0.02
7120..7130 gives 0.07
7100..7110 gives 0.03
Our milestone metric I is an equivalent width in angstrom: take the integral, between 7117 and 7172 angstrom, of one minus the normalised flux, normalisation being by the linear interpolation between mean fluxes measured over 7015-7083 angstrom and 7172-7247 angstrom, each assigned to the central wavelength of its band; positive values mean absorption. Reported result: 1.3 angstrom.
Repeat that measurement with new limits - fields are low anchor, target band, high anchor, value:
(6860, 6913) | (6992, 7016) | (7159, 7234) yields 0.1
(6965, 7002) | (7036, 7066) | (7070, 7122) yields -0.7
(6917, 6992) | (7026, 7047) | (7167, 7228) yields -1.0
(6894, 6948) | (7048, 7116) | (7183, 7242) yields 0.9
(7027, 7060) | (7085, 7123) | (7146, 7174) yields 1.2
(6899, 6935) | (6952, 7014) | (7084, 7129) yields -1.2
